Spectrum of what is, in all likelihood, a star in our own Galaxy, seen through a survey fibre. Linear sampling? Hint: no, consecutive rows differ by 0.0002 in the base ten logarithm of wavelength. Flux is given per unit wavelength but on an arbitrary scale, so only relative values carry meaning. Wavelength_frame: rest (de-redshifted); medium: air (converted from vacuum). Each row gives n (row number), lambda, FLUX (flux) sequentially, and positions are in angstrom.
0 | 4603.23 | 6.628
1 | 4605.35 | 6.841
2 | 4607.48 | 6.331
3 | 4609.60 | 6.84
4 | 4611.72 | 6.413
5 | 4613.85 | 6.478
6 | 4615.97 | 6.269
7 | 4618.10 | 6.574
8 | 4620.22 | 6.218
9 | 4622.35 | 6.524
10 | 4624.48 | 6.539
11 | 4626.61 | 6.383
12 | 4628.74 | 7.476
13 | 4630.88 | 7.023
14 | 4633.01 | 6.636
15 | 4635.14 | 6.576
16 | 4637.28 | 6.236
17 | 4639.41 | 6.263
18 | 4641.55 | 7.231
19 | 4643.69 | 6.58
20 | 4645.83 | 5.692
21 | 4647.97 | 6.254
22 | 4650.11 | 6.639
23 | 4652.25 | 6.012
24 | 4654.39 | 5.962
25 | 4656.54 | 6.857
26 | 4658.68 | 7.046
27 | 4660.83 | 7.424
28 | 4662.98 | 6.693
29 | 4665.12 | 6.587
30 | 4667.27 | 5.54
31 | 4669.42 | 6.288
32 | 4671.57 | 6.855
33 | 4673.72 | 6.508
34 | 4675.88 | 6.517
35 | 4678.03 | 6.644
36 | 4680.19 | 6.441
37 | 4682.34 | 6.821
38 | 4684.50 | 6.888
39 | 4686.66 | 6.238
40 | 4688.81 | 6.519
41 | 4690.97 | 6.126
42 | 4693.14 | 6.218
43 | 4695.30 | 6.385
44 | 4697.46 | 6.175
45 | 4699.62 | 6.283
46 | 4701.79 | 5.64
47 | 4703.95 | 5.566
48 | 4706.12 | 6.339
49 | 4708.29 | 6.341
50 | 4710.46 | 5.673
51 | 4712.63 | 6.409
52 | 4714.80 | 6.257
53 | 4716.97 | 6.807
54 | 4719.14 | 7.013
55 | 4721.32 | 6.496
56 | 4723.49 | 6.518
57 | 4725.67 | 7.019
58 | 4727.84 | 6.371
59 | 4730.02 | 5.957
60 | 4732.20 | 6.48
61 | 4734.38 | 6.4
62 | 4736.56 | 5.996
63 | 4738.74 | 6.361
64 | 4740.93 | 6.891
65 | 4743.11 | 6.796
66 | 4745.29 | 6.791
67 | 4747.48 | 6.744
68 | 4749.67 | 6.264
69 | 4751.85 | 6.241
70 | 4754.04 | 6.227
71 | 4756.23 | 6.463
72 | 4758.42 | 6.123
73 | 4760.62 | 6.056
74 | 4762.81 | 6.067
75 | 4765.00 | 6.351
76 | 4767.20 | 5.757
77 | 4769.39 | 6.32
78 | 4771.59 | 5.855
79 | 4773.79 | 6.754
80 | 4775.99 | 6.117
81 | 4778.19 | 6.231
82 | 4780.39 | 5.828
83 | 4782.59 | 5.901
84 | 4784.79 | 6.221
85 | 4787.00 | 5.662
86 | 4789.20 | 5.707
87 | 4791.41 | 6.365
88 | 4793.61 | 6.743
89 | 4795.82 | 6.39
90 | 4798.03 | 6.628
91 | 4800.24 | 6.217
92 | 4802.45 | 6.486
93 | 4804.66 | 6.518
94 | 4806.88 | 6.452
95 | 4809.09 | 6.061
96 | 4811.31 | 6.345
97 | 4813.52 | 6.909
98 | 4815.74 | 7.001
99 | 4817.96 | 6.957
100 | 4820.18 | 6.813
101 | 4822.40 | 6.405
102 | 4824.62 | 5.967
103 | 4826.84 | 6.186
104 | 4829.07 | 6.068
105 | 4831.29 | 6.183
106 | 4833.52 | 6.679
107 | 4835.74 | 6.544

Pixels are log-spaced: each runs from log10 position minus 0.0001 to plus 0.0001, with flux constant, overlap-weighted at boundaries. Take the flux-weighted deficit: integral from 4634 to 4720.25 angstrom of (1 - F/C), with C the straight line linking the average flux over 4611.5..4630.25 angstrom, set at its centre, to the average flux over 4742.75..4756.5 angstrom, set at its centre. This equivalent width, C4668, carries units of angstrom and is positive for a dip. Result 1.5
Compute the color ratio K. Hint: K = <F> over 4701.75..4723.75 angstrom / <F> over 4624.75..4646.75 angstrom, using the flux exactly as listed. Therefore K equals 1.0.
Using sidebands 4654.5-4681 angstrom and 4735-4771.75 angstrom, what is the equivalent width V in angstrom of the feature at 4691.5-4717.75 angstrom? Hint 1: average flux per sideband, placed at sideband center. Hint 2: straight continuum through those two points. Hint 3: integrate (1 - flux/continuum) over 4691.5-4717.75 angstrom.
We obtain 1.3 angstrom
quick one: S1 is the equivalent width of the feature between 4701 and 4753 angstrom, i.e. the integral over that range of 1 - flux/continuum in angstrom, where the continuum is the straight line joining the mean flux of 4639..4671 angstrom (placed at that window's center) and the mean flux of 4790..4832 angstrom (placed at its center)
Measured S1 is 0.6 angstrom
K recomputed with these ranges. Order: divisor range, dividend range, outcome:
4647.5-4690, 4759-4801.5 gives 0.94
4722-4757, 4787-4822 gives 1.00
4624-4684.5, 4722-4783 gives 0.96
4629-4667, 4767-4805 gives 0.95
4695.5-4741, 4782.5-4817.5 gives 1.01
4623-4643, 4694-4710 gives 0.91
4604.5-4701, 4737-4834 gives 0.97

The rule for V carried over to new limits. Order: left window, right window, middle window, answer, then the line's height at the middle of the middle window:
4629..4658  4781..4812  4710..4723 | -0.21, 6.38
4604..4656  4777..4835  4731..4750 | -0.38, 6.4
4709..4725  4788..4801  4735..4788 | 1.18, 6.39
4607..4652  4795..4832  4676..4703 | 0.56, 6.5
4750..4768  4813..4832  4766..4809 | 0.68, 6.32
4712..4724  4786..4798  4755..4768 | 0.47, 6.38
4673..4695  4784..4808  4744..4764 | 0.13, 6.38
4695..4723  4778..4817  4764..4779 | 0.26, 6.3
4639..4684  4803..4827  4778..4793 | 1.21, 6.52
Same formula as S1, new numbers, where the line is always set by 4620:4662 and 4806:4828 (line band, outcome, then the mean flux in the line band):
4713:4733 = 0.02 angstrom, 6.54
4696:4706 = 0.89 angstrom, 5.98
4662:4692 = 0.43 angstrom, 6.48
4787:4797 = 0.44 angstrom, 6.24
